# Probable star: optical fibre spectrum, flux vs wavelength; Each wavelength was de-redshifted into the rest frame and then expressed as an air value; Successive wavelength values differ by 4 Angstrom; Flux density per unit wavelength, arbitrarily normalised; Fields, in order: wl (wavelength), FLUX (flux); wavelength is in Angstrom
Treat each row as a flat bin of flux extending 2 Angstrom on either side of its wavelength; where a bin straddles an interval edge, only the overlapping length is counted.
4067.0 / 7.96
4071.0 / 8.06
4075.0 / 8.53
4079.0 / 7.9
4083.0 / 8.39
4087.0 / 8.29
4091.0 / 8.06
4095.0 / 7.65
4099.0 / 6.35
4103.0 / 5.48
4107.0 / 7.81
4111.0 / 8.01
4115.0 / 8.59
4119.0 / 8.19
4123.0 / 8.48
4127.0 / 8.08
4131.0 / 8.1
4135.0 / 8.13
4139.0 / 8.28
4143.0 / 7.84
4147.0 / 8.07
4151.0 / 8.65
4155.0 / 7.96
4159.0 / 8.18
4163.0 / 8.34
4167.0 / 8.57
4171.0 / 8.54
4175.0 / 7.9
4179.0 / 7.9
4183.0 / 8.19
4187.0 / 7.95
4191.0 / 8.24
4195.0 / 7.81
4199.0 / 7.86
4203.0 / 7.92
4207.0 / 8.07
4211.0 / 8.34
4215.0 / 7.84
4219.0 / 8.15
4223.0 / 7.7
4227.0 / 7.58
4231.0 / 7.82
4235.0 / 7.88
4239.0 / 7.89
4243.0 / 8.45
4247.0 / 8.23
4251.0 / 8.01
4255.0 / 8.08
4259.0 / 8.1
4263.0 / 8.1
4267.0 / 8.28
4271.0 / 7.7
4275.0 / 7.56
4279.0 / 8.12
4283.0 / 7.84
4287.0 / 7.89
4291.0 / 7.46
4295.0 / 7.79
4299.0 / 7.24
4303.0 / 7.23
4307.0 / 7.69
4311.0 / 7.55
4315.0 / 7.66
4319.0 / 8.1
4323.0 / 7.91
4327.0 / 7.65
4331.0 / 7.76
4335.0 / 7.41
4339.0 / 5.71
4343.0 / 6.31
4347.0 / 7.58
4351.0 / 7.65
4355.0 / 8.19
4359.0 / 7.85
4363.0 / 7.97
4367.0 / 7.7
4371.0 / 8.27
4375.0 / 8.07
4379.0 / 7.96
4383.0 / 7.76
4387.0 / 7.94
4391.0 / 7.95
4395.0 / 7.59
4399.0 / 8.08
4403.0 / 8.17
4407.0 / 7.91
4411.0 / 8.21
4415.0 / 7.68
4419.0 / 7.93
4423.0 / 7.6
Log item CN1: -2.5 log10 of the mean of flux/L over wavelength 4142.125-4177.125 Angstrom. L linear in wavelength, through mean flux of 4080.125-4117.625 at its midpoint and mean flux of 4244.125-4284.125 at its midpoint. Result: -0.06 mag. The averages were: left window 7.64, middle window 8.24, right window 8.02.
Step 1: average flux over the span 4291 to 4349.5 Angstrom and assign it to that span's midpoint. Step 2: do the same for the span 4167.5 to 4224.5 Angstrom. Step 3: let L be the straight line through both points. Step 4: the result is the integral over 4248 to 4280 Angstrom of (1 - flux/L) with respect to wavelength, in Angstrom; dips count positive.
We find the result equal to -1.3 Angstrom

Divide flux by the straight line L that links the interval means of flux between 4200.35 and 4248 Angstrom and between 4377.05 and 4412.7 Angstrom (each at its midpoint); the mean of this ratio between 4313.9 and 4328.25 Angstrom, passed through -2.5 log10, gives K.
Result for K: 0.016 mag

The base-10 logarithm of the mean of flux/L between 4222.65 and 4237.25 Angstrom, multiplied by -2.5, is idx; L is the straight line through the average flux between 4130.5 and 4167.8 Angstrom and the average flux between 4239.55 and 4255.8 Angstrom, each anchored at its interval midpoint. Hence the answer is 0.06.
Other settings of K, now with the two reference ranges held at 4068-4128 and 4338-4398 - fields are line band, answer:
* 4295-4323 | 0.014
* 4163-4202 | -0.043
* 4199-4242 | -0.022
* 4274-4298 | -0.005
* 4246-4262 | -0.048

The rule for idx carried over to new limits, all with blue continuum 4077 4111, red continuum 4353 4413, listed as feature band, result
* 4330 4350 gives 0.14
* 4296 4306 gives 0.07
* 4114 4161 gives -0.08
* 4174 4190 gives -0.05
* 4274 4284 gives -0.01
